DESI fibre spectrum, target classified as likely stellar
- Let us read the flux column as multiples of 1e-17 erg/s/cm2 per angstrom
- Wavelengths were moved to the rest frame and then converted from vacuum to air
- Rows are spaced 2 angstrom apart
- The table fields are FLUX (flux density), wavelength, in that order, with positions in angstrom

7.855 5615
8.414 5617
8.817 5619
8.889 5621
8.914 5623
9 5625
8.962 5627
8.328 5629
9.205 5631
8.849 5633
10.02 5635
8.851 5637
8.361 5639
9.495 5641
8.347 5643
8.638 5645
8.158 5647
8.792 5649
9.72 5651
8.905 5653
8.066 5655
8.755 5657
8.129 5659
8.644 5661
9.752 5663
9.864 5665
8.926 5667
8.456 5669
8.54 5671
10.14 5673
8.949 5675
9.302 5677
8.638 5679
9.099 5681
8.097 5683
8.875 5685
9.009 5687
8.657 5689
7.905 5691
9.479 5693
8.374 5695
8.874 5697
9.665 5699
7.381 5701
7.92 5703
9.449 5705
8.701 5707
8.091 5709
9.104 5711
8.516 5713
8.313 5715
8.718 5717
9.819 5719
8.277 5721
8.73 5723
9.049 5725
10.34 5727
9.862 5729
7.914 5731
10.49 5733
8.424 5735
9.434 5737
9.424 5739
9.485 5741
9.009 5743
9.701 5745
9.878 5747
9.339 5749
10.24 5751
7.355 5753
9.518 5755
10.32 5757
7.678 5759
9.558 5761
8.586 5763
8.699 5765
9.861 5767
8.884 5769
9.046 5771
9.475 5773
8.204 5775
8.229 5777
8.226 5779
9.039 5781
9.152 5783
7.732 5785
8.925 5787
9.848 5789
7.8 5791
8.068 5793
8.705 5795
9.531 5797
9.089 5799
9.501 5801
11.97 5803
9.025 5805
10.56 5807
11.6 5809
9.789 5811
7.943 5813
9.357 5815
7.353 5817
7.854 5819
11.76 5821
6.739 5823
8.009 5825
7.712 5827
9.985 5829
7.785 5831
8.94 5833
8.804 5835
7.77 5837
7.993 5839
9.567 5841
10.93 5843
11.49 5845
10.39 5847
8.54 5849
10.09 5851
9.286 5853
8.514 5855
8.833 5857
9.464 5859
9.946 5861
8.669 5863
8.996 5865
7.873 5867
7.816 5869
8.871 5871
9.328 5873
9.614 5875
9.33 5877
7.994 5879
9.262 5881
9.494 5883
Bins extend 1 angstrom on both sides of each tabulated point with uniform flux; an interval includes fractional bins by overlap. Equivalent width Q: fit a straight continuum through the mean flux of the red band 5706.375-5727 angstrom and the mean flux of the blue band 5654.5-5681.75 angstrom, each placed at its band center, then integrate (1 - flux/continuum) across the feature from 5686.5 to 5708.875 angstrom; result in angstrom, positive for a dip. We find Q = 0.6 angstrom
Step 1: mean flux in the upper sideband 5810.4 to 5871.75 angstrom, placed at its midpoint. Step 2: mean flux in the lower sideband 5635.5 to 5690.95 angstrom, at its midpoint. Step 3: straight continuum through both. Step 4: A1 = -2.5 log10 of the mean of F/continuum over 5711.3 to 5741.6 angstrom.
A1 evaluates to -0.03 mag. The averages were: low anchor 8.85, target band 9.11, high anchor 8.93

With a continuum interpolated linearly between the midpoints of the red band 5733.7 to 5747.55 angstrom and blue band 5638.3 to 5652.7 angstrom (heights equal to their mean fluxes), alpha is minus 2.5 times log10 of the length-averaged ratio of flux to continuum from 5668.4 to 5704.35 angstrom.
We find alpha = 0.03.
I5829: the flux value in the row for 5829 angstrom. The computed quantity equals 9.985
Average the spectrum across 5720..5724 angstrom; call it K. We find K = 8.5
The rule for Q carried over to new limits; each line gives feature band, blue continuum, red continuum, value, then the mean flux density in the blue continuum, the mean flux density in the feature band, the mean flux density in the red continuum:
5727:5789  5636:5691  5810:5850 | -1.4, 8.84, 9.09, 8.94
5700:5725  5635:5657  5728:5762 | 1.4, 8.79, 8.6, 9.27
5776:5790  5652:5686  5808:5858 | 0.4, 8.89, 8.74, 9.08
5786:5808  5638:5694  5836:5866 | -0.4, 8.85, 9.37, 9.37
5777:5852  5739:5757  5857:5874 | -0.2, 9.38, 9.11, 8.87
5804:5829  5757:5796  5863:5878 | -0.6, 8.76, 9.02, 8.82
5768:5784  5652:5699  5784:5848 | 0.5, 8.86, 8.78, 9.14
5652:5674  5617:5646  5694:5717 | -0.4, 8.89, 8.93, 8.59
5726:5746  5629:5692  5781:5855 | -0.9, 8.87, 9.41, 9.15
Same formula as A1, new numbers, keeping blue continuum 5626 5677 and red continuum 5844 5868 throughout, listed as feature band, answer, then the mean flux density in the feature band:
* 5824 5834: 0.098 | 8.49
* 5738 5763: -0.016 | 9.26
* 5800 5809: -0.130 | 10.4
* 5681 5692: 0.053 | 8.56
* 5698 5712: 0.051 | 8.62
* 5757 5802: 0.041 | 8.84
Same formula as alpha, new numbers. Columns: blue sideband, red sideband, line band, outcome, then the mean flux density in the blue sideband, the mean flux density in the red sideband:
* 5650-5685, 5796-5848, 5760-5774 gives 0.000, 8.94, 9.29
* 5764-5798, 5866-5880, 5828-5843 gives -0.014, 8.79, 8.69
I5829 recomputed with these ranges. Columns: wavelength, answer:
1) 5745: 9.701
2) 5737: 9.434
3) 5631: 9.205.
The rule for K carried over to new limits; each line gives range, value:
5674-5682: 9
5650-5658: 8.86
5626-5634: 8.84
